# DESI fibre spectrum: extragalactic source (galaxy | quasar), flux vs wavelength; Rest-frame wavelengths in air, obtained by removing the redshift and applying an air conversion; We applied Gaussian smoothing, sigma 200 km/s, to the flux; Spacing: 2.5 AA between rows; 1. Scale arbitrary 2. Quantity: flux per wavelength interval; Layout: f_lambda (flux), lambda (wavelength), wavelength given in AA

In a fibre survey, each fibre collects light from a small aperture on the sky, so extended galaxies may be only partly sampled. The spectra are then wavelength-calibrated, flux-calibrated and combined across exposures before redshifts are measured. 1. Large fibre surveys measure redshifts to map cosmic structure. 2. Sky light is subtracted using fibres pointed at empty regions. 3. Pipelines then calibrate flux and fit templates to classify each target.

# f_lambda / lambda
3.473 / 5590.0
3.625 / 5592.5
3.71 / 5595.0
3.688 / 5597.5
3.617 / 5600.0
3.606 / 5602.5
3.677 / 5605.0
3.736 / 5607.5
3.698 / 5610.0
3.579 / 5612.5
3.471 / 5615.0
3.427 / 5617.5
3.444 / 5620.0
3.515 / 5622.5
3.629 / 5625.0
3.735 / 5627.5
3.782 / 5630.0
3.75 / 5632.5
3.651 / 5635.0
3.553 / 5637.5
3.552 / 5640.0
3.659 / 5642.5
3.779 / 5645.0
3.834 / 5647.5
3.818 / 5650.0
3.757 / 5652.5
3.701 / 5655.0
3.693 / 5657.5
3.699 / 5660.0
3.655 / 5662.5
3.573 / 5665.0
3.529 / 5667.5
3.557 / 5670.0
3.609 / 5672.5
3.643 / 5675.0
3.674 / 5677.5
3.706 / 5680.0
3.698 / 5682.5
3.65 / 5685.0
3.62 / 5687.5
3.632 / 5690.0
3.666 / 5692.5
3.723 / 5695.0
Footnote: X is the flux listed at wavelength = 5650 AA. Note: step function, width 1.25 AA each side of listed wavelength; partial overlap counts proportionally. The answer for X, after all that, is 3.818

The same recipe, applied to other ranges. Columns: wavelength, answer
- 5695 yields 3.723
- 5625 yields 3.629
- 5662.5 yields 3.655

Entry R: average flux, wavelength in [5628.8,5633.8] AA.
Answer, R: 3.76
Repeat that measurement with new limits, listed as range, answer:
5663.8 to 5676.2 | 3.58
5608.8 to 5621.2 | 3.52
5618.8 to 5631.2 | 3.62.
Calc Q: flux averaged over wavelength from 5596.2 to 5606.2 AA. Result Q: 3.65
